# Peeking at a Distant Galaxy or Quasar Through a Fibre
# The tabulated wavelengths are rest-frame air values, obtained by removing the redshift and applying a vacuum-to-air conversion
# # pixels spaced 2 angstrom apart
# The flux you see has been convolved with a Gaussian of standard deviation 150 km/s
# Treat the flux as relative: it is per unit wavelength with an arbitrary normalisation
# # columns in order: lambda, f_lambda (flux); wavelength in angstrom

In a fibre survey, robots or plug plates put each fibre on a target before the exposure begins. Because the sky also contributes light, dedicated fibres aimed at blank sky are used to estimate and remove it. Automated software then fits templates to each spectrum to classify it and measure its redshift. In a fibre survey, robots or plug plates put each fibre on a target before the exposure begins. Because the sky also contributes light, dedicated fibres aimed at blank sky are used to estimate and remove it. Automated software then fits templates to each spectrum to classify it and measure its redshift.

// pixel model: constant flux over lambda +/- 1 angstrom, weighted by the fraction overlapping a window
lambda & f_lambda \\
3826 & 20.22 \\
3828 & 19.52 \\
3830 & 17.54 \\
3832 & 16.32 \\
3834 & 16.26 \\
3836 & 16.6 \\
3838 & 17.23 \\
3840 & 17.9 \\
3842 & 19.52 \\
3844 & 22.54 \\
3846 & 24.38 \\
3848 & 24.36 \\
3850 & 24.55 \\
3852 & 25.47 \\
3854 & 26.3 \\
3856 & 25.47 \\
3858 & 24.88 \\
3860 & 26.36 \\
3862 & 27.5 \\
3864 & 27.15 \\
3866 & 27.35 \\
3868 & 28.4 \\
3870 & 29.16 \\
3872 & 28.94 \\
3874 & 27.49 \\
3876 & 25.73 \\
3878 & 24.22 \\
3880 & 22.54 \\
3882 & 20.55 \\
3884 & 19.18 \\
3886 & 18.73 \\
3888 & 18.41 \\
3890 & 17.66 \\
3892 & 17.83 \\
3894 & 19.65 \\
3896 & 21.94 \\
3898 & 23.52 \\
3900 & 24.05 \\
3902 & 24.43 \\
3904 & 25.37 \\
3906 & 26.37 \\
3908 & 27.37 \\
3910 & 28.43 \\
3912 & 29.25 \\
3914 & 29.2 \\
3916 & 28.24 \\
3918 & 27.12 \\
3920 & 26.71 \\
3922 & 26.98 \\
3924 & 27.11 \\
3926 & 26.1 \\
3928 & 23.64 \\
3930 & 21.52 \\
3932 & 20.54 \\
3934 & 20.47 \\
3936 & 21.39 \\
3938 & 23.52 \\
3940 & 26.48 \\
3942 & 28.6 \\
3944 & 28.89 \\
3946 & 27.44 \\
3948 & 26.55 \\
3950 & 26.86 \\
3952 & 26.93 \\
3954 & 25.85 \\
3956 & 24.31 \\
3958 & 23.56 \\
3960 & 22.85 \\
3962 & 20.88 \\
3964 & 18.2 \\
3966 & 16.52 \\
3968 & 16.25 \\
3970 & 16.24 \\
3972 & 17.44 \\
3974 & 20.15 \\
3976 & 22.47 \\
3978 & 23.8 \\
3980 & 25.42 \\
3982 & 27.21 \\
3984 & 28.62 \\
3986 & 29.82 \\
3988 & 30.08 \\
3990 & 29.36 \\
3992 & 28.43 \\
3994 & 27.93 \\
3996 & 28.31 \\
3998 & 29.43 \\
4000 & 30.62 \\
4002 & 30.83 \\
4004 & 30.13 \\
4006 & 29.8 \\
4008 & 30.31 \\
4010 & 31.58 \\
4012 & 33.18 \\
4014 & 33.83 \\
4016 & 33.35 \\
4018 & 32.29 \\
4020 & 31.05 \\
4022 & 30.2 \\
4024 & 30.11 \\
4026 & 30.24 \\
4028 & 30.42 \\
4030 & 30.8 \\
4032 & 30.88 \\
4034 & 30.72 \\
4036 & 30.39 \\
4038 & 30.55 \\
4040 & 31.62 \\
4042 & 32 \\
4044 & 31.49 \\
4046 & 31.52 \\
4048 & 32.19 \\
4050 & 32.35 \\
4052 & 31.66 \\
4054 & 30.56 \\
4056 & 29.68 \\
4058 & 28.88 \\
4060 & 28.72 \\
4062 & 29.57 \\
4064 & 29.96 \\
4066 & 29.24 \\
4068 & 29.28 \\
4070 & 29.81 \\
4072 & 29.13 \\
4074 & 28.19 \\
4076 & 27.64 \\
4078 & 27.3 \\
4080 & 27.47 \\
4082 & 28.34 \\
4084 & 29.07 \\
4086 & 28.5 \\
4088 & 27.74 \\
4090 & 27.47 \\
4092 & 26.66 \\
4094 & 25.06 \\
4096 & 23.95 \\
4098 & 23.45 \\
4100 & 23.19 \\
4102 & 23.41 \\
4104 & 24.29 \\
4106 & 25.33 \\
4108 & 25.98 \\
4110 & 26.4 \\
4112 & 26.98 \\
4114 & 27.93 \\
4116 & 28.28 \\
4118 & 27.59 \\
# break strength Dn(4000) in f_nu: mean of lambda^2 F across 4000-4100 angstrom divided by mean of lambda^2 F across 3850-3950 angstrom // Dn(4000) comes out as 1.3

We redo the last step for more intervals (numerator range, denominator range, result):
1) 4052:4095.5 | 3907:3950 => 1.18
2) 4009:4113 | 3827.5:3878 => 1.37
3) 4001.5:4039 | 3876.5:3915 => 1.43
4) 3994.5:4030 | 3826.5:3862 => 1.55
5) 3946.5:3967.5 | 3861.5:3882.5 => 0.92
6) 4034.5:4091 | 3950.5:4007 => 1.23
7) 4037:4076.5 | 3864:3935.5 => 1.34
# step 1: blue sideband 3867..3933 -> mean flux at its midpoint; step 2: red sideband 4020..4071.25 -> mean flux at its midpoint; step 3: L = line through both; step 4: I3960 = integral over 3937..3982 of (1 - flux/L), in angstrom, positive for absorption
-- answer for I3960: 6.1 angstrom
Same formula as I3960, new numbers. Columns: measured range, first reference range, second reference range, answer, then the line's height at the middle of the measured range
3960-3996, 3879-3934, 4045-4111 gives 2.8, 25.5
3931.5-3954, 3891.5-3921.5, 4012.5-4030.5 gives 1.6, 27.3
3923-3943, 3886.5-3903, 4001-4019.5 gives 0.4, 24.5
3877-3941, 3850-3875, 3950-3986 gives 3.1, 25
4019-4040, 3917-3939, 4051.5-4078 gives -2.0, 28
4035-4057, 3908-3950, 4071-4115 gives -4.1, 26.4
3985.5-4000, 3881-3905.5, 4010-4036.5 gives -0.1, 28.9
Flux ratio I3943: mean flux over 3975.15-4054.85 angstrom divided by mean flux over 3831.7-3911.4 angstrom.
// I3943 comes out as 1.3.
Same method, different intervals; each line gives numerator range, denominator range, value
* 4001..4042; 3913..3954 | 1.21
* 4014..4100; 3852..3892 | 1.21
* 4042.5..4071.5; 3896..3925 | 1.14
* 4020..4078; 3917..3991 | 1.25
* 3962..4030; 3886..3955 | 1.10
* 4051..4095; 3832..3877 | 1.19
